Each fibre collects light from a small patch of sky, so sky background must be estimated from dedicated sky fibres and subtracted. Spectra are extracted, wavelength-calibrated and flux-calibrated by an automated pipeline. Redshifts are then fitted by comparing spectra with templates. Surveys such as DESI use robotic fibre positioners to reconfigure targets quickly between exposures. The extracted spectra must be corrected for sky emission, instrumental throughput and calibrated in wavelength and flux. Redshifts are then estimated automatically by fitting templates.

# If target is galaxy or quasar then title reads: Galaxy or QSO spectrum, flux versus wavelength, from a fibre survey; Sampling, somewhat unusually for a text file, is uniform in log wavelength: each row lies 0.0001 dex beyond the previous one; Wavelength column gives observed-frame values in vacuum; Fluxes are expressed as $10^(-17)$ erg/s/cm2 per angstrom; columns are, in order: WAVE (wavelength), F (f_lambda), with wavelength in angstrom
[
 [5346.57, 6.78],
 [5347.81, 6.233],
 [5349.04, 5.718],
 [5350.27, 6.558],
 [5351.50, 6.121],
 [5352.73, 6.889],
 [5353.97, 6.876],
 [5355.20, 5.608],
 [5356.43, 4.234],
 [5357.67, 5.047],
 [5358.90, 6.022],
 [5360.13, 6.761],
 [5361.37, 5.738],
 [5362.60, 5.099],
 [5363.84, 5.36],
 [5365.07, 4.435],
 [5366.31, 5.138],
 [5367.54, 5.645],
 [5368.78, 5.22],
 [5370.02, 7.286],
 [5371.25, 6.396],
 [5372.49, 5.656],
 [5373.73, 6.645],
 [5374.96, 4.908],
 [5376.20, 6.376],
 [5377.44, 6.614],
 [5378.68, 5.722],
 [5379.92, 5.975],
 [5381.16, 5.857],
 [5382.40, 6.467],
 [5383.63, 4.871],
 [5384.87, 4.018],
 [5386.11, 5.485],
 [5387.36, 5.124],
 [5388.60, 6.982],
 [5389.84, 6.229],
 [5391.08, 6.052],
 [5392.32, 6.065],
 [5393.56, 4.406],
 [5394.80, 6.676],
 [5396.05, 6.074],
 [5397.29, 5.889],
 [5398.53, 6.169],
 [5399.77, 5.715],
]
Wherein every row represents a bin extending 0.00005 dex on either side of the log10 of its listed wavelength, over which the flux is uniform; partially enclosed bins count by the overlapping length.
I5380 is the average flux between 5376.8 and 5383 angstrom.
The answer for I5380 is 6.12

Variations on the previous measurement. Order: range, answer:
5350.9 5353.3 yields 6.51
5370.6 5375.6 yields 5.92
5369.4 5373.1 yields 6.45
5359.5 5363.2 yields 5.88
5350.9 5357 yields 5.96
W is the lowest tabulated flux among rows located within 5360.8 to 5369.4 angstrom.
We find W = 4.435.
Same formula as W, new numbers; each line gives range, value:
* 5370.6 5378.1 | 4.908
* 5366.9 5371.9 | 5.22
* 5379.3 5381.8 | 5.857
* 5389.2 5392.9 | 6.052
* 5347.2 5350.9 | 5.718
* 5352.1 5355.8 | 5.608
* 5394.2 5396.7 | 6.074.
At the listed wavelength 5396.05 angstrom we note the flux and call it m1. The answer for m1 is 6.074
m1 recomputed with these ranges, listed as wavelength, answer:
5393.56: 4.406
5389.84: 6.229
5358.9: 6.022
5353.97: 6.876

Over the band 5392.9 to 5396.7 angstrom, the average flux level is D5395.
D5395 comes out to 5.72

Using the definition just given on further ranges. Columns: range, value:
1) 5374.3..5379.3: 5.91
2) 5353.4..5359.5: 5.55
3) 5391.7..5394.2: 5.26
